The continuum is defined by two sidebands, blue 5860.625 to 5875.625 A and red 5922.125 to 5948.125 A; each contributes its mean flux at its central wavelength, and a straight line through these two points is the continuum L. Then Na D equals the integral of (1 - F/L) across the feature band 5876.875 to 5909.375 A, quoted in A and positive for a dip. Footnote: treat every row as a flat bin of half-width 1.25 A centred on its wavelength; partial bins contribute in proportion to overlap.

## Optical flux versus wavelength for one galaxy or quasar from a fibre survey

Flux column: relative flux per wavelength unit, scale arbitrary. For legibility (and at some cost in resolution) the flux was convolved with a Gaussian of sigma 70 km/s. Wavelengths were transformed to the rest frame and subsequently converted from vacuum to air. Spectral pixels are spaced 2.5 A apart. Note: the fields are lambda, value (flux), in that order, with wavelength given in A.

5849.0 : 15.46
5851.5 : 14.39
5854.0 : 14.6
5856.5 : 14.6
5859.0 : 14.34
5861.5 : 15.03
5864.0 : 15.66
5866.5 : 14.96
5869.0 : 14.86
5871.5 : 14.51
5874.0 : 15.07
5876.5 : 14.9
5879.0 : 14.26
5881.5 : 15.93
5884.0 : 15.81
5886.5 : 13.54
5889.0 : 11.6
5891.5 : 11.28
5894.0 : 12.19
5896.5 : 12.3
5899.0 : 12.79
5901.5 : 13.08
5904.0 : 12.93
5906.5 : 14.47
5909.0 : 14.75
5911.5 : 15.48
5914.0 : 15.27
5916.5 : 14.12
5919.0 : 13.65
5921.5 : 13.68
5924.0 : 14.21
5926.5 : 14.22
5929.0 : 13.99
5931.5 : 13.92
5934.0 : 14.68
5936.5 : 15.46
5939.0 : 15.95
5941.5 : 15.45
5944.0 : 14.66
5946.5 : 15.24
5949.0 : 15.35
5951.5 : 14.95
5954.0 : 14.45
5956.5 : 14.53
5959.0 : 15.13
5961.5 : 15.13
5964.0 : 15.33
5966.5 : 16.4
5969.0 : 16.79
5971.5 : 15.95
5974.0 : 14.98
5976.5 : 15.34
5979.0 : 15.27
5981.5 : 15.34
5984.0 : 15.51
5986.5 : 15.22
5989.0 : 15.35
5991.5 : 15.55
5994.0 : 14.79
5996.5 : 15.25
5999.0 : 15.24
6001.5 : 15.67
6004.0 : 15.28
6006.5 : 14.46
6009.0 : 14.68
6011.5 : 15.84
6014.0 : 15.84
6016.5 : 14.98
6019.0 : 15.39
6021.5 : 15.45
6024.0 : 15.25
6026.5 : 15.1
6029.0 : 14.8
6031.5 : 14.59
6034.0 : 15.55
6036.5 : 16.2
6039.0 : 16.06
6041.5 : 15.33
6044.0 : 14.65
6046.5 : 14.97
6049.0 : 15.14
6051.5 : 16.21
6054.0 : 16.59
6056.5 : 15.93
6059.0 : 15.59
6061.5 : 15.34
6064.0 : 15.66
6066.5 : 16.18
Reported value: 3.18 A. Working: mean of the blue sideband 15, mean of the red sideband 14.8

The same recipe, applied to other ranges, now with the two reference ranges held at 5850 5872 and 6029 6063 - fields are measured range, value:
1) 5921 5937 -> 0.8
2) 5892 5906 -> 2.1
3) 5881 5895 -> 1.5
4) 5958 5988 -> -0.6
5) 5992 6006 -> 0.1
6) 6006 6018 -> 0.1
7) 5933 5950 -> -0.2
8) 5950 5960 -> 0.3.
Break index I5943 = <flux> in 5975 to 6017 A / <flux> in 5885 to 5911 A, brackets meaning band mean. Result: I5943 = 1.2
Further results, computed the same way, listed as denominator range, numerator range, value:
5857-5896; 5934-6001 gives 1.08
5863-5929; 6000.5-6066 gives 1.10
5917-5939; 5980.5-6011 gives 1.06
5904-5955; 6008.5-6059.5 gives 1.05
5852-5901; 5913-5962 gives 1.04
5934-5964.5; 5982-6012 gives 1.01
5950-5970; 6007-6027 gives 1.00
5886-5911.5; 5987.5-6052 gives 1.18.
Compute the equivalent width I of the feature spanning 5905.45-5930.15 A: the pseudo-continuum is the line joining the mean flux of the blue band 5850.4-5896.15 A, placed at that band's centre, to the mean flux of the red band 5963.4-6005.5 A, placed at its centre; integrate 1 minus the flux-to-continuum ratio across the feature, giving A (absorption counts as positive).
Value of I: 0.61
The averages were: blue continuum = 14.3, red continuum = 15.5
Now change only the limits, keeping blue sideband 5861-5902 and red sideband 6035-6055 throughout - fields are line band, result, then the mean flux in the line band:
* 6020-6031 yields 0.2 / 15.1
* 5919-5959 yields -0.4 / 14.7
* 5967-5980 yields -0.7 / 15.7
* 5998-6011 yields 0.1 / 15.1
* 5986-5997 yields -0.1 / 15.2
